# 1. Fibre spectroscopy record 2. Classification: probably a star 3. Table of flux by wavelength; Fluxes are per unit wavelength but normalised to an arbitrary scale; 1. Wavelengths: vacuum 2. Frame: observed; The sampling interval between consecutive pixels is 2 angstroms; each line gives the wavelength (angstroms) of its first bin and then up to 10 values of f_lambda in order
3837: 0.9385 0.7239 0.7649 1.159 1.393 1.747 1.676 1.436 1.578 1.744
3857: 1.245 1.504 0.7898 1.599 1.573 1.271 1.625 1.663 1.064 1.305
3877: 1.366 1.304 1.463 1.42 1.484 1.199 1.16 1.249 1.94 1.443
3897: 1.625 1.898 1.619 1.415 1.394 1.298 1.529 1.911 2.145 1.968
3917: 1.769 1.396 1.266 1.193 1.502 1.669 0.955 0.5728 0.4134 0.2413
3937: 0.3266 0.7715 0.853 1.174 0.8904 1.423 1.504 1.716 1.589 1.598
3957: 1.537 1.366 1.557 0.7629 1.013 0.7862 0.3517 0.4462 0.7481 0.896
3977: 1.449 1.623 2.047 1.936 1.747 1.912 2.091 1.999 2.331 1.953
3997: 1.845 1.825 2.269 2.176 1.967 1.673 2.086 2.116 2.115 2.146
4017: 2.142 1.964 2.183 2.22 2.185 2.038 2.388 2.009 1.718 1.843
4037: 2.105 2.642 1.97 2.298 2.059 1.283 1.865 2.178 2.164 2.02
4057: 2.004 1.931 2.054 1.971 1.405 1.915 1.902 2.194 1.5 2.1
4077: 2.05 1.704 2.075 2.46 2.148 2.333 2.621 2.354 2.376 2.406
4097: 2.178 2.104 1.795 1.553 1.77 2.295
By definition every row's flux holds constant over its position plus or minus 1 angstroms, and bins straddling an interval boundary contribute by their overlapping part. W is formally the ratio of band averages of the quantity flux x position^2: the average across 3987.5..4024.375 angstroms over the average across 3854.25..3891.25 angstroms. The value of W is 1.61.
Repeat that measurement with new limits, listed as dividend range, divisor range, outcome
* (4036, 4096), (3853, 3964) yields 1.66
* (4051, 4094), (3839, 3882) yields 1.67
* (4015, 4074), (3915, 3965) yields 1.79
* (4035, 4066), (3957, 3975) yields 2.27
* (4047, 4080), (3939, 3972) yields 1.76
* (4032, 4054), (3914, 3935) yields 1.75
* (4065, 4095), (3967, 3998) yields 1.44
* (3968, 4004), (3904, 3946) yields 1.42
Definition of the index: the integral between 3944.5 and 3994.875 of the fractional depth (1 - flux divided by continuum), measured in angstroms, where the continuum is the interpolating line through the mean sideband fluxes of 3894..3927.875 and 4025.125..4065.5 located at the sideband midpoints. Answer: 10.0 angstroms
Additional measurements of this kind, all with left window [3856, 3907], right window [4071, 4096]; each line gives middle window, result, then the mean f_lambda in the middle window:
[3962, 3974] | 7.29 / 0.685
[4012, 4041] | -2.24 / 2.12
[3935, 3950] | 6.47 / 0.942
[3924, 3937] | 6.09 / 0.849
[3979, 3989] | -0.52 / 1.9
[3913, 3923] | -0.37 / 1.61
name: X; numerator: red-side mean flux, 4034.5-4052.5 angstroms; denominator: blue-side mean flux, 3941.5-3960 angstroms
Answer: 1.45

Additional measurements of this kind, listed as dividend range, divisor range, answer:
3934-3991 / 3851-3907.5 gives 0.86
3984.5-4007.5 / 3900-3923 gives 1.25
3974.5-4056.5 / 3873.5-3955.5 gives 1.49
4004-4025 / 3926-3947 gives 2.53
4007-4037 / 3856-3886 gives 1.50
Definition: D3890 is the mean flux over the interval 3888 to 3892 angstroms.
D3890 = 1.2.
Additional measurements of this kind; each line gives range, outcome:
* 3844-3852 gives 1.56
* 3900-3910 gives 1.45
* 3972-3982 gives 1.35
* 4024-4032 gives 2.16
